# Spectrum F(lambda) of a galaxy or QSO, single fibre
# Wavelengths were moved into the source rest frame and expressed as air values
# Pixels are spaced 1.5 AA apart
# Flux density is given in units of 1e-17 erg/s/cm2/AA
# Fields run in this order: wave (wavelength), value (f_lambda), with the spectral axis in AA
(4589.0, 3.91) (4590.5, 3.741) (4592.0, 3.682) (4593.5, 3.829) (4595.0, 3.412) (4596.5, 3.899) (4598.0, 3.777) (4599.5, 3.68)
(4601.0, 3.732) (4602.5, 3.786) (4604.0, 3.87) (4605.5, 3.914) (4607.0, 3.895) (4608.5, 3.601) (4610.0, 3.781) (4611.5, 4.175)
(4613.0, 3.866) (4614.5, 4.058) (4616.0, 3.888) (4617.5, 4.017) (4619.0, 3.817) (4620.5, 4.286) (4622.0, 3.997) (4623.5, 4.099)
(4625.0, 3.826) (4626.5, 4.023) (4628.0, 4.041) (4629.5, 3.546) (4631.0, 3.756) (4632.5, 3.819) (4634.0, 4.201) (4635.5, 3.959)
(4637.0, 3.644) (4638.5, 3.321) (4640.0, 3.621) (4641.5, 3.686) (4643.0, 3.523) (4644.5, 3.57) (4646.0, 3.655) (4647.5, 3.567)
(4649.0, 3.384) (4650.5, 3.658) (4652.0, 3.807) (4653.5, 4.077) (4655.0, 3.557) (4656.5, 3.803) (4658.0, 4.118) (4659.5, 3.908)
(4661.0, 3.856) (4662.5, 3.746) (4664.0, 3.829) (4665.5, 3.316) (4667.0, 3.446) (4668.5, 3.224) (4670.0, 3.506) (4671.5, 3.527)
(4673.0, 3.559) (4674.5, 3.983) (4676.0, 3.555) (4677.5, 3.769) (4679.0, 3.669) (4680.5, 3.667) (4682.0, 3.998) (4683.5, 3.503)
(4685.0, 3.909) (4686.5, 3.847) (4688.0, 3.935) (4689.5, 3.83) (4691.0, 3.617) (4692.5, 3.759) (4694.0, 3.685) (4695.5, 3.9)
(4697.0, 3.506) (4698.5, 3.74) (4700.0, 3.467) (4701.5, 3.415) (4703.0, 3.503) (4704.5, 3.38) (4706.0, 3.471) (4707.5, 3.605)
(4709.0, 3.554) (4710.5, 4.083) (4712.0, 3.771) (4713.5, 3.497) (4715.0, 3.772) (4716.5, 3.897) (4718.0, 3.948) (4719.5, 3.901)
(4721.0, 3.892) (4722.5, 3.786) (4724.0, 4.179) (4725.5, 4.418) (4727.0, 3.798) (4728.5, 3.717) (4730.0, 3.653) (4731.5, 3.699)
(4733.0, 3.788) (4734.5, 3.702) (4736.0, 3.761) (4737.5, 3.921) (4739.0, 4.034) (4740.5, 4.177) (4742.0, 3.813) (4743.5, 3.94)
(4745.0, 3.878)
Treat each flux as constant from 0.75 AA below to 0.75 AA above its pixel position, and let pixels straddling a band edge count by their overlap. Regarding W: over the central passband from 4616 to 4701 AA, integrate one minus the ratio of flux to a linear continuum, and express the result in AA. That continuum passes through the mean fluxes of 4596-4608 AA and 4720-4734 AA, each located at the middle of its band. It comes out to 2.2 AA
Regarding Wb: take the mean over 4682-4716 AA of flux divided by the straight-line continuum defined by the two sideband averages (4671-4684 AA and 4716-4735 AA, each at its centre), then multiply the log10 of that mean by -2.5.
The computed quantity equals 0.03 mag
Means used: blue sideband 3.7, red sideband 3.88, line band 3.68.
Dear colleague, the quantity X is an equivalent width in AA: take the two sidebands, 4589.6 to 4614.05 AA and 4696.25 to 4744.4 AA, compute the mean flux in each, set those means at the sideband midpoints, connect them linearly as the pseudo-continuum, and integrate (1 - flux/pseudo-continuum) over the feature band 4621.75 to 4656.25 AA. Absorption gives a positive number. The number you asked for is 0.34 AA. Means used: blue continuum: 3.79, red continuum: 3.77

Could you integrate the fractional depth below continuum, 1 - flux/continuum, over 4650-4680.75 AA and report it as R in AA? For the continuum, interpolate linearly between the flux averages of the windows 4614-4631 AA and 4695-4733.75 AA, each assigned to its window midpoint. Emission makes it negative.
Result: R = 1.3 AA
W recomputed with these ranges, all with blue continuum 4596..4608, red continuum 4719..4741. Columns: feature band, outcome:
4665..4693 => 1.4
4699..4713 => 1.1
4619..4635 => -0.5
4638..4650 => 0.9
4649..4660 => 0.1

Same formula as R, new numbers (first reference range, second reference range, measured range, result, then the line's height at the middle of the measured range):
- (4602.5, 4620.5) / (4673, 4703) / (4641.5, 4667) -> 0.7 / 3.8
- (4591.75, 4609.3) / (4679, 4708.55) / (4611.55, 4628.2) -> -1.2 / 3.74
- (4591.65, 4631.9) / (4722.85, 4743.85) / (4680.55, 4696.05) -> 0.4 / 3.88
